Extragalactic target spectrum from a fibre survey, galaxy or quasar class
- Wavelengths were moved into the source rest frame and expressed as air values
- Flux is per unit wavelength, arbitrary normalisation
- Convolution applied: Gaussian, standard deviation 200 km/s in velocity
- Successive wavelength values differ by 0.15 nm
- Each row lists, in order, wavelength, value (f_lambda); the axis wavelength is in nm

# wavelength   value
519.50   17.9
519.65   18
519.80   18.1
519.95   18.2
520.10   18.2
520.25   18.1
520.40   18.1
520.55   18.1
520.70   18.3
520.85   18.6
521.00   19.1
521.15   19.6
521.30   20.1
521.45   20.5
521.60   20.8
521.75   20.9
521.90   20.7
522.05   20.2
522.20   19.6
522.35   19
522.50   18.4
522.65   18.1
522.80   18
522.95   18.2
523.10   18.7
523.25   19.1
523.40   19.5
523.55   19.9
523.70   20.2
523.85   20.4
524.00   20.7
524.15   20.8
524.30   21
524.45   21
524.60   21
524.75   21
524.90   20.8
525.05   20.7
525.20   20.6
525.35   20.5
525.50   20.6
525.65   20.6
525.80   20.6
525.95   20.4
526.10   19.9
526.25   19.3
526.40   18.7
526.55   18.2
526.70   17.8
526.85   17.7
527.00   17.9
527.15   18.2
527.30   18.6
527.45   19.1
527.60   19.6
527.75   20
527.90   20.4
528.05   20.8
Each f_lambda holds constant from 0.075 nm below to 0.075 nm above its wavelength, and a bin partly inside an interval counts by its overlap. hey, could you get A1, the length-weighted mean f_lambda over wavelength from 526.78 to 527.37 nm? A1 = 18.1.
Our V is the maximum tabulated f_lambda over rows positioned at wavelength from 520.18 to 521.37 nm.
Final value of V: 20.1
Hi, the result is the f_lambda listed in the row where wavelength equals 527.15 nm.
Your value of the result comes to 18.2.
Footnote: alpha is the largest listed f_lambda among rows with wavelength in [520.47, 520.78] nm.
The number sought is 18.3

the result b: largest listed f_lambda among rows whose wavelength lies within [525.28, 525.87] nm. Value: 20.6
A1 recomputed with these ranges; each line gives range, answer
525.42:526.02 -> 20.6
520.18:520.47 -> 18.1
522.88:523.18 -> 18.5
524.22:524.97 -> 21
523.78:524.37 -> 20.7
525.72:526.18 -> 20.3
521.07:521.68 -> 20.2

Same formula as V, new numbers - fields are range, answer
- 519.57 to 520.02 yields 18.2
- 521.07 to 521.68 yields 20.8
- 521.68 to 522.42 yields 20.9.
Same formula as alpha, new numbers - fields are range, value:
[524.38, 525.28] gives 21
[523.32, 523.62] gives 19.9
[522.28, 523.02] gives 19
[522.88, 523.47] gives 19.5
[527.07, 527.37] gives 18.6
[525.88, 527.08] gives 20.4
